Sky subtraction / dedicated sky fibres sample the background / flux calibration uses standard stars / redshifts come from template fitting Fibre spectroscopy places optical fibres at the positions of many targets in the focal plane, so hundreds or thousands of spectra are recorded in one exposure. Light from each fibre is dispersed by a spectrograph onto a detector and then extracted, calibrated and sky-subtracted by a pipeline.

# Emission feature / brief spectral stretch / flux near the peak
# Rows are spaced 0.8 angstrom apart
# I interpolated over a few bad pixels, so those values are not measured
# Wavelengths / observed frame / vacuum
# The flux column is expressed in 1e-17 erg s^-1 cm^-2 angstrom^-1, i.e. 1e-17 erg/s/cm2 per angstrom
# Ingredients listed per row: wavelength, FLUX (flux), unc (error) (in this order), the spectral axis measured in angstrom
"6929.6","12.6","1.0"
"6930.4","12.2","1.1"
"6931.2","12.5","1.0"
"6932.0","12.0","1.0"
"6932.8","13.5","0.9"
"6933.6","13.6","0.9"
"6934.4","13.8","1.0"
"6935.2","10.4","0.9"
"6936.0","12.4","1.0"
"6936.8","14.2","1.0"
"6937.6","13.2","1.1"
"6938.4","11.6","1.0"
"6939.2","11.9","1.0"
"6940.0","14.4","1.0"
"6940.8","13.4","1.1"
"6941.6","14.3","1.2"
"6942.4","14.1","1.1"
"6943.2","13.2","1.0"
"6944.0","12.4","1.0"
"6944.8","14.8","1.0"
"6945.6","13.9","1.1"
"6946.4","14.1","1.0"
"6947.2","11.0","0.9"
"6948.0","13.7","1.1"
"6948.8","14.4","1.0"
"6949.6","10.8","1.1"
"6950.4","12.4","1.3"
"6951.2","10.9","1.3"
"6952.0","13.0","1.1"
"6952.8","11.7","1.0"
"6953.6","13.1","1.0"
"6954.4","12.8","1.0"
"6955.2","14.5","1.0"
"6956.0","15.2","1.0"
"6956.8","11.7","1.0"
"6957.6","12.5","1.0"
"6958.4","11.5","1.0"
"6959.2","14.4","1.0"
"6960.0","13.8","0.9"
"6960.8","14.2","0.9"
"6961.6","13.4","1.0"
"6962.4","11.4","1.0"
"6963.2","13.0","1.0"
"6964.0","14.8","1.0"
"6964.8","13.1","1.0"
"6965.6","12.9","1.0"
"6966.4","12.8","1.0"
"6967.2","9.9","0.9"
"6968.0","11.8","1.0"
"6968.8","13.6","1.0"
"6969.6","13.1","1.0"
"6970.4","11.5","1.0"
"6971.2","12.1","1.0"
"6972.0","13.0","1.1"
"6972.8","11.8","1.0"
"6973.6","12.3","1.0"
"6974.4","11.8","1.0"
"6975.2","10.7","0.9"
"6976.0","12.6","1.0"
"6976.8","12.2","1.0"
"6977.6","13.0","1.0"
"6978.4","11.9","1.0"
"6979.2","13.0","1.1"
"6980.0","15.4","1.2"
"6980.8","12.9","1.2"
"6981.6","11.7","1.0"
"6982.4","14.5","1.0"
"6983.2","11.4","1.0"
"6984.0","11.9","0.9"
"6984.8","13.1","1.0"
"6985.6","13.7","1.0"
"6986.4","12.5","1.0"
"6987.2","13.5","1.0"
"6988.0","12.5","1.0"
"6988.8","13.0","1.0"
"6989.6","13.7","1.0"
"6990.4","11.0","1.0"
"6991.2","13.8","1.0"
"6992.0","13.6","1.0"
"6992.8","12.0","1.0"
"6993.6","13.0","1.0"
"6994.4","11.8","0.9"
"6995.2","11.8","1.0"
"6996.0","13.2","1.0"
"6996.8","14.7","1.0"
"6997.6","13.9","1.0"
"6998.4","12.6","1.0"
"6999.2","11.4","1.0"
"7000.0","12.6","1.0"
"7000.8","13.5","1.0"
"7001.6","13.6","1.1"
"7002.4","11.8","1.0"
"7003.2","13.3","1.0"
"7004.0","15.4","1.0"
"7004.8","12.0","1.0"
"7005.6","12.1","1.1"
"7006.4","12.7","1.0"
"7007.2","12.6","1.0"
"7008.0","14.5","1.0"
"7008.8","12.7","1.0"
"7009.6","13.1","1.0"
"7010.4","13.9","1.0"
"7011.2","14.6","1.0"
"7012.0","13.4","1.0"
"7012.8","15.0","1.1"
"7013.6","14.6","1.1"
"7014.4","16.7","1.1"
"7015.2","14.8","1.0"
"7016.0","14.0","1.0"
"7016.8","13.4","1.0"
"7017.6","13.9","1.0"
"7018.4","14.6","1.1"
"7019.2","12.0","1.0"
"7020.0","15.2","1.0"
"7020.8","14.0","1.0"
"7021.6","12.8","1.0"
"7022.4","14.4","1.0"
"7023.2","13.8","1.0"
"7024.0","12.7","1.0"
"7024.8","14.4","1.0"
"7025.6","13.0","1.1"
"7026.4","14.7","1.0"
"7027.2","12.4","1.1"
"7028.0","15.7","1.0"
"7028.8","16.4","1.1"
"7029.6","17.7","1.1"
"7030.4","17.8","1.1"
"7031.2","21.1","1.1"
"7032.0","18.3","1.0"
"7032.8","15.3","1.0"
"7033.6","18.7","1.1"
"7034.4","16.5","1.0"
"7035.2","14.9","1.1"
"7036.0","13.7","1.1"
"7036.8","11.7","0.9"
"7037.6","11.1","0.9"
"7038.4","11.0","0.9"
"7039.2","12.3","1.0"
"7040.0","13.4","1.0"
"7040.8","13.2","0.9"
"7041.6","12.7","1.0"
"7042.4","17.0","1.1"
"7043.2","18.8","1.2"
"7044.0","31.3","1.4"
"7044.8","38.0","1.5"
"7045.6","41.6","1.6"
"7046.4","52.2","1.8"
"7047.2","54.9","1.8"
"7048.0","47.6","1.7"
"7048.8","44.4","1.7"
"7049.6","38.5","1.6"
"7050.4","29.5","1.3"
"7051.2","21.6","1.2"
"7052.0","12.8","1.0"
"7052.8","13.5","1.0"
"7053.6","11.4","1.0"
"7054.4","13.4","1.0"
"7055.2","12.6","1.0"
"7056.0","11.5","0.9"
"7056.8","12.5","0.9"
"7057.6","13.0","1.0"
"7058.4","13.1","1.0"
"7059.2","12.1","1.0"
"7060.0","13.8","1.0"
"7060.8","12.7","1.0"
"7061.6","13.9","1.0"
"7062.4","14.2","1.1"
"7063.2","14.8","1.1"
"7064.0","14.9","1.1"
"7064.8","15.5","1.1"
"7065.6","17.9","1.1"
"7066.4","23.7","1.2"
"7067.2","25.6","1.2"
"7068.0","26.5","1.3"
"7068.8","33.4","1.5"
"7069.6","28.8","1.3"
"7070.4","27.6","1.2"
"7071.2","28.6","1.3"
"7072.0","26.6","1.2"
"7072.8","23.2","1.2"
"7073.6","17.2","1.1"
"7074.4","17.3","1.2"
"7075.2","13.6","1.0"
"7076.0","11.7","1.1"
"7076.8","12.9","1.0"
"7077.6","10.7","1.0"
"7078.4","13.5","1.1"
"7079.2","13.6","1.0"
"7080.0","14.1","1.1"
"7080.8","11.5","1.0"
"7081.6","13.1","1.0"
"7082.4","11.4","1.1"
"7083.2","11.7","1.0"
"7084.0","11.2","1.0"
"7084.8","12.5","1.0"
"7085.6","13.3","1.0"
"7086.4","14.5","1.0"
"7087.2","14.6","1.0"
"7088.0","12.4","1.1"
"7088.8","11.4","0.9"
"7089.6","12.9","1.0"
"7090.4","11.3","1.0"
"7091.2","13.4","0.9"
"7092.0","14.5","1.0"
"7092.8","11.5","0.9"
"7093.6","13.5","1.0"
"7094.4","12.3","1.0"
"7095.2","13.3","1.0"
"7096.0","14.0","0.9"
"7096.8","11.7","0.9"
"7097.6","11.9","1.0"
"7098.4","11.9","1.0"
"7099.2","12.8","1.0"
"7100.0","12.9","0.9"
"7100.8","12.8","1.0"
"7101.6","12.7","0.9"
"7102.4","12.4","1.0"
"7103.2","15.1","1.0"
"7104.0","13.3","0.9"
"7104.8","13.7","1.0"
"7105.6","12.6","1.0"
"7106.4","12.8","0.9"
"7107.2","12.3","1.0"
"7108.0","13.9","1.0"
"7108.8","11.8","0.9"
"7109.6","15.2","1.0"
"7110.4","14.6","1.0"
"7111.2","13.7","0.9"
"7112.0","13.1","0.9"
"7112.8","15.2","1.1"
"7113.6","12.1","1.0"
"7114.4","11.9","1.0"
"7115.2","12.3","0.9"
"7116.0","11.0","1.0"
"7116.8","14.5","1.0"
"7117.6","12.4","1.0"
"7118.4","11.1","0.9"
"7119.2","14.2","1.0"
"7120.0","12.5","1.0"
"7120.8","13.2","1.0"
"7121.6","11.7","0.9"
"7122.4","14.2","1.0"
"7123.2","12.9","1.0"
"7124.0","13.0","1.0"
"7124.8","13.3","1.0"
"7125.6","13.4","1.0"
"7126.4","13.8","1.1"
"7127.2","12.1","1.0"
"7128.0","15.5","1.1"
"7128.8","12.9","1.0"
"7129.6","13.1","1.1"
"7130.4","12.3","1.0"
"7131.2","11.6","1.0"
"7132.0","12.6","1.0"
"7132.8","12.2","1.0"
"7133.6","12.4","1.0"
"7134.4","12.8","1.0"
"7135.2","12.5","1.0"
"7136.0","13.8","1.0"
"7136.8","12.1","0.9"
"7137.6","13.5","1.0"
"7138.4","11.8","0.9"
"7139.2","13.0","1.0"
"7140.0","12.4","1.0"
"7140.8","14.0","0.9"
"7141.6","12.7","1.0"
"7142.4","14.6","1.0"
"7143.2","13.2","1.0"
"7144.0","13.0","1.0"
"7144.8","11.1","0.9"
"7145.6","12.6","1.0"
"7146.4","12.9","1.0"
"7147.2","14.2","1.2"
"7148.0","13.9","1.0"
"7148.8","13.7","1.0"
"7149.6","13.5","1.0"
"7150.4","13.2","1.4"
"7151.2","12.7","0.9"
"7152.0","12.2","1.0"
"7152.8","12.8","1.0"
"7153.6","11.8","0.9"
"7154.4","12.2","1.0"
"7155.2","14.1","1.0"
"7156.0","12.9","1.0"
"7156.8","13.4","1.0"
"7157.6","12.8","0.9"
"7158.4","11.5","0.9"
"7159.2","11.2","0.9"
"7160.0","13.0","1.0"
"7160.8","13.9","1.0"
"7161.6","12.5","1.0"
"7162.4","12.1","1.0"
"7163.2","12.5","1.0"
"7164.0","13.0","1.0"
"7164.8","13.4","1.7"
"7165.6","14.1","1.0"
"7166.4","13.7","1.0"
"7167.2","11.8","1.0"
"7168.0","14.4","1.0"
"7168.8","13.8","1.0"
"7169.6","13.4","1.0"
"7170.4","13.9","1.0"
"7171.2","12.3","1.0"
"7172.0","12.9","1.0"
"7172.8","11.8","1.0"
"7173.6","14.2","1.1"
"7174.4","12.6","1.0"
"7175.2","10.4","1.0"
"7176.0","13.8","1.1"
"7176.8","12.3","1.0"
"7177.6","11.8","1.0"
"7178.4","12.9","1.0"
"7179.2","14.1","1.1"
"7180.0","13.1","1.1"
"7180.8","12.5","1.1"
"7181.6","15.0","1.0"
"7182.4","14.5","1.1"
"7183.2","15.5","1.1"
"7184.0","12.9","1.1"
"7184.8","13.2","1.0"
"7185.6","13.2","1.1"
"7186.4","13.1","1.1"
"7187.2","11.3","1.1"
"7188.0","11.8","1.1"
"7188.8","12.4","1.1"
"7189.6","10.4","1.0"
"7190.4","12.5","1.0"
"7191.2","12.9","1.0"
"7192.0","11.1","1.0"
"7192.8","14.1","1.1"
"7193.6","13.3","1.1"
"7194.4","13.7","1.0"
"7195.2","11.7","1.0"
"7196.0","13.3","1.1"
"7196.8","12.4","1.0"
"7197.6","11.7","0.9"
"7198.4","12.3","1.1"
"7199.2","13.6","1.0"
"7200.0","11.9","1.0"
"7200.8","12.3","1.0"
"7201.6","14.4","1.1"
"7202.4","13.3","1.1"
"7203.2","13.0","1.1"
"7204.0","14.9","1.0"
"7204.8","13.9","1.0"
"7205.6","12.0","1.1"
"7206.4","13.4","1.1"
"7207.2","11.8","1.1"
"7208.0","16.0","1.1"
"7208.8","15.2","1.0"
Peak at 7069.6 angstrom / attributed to [N II] 6583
